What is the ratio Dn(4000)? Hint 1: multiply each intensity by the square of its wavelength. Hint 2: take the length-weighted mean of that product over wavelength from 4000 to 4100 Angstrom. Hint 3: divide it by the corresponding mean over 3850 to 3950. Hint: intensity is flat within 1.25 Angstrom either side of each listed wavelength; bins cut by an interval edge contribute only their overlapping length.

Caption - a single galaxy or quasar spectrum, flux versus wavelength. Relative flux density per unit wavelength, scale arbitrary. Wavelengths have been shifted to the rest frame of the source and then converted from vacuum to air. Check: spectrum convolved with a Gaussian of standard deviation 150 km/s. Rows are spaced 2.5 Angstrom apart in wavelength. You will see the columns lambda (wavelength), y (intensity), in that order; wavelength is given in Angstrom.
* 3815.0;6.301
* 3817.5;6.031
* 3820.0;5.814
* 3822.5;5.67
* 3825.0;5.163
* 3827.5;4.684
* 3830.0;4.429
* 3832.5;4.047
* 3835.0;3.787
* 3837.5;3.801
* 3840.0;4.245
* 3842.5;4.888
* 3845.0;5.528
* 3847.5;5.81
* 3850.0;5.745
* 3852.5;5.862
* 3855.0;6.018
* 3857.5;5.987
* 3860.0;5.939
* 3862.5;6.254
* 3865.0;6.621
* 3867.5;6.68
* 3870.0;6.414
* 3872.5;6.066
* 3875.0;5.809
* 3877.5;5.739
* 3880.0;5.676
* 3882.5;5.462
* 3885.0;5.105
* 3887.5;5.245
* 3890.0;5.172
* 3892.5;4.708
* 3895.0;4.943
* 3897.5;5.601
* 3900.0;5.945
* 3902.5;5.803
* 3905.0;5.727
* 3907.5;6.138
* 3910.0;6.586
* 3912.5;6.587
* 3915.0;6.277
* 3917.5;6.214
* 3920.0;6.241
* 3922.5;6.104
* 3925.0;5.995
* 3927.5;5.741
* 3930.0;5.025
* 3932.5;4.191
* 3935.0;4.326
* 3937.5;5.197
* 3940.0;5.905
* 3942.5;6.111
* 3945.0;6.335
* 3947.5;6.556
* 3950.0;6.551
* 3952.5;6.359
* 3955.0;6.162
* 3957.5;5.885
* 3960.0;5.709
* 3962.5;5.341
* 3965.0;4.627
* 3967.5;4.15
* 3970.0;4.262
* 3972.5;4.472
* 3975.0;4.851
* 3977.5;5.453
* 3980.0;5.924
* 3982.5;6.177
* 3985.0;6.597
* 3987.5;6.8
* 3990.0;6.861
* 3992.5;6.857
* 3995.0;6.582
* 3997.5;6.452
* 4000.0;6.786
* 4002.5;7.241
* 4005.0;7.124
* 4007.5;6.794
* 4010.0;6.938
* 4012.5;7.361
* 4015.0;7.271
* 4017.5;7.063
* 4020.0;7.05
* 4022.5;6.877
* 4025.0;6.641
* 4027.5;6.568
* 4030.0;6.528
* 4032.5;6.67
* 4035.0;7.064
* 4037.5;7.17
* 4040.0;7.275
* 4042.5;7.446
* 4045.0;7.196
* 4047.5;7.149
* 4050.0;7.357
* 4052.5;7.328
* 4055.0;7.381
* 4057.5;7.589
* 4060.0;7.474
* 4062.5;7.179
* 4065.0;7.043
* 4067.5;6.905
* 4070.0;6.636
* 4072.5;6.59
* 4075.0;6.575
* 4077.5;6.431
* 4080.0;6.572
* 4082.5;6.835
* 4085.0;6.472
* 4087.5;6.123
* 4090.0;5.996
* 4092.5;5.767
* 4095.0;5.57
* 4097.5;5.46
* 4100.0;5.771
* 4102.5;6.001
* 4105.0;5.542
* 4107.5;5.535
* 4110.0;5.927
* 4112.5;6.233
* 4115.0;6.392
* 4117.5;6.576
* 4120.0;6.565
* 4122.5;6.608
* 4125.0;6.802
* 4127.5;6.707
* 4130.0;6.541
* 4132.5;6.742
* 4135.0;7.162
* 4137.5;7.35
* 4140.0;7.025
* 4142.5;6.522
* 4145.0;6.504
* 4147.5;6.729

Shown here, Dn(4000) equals 1.27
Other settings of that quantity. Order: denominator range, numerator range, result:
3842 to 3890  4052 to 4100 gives 1.26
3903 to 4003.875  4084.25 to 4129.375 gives 1.12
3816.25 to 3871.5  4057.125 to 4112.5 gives 1.32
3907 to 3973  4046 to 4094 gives 1.28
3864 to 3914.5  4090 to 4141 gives 1.22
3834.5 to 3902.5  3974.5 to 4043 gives 1.31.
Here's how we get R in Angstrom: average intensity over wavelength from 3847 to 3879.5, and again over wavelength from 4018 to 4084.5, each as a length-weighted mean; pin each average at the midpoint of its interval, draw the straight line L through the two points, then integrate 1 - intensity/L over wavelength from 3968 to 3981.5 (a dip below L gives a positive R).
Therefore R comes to 3.4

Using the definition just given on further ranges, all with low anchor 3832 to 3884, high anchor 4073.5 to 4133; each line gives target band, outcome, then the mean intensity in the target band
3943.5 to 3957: -1.27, 6.36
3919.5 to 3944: 1.25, 5.47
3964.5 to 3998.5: 0.96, 5.74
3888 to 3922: -0.85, 5.83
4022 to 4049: -4.10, 6.97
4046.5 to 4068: -4.13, 7.28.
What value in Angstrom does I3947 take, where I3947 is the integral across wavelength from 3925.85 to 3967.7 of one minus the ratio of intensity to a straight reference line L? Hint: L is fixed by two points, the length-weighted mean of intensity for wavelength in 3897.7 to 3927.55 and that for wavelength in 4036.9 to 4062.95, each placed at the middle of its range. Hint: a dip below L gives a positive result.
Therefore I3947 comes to 5.4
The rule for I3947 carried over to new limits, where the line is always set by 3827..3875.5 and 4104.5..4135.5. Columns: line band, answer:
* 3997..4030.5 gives -5.00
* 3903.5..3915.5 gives -1.28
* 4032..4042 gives -1.62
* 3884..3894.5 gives 0.99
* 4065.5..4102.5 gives 0.05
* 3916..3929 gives -0.80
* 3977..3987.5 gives -0.46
